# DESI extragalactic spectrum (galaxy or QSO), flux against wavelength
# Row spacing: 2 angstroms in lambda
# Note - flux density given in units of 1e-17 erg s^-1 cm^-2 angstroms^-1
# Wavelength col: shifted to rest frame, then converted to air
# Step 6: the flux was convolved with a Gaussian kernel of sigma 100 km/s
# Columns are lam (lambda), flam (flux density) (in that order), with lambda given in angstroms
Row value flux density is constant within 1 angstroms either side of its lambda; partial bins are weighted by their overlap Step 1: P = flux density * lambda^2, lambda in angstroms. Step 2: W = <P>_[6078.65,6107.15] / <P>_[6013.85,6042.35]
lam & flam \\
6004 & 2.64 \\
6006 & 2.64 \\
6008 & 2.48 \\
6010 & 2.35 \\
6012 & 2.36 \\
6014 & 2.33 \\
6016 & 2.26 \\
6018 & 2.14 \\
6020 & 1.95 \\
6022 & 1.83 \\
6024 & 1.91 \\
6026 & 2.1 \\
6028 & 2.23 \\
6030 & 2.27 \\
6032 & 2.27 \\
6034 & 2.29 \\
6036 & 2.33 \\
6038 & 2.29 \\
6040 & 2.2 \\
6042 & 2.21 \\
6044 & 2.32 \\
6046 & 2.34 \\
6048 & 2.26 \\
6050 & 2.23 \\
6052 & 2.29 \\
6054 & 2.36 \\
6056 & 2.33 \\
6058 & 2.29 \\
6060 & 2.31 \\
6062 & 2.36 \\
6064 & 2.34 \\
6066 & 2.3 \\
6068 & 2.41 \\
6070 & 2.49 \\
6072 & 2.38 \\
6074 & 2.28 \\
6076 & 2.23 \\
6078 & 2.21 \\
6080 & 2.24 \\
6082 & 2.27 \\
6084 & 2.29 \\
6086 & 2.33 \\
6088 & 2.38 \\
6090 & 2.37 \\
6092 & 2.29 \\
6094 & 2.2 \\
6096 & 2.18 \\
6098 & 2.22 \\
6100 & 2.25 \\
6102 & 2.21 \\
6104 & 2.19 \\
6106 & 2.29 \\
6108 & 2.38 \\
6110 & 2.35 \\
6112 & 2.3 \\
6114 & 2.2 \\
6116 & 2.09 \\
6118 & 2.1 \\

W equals 1.07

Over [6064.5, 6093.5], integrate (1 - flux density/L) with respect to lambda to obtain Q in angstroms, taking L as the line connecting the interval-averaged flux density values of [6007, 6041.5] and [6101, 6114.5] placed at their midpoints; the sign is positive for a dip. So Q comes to -0.8 angstroms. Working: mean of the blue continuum 2.21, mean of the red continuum 2.28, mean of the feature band 2.32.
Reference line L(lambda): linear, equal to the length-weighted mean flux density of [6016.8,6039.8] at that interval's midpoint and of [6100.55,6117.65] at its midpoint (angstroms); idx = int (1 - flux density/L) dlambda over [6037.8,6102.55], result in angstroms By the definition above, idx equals -2.8 angstroms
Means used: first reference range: 2.15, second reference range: 2.25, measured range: 2.29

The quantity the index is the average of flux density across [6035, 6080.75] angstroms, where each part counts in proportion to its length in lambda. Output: 2.3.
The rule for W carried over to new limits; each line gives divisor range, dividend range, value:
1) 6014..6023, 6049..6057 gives 1.12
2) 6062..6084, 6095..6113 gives 0.99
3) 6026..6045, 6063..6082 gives 1.04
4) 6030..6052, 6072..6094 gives 1.02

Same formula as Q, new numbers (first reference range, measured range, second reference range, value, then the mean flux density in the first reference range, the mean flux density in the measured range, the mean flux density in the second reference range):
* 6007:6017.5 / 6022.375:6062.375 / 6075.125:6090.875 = 1.21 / 2.35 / 2.25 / 2.29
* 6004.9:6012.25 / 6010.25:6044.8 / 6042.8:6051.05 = 2.63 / 2.47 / 2.2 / 2.29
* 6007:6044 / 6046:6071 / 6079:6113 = -0.97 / 2.21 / 2.33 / 2.28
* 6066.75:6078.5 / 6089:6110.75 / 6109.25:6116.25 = 0.10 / 2.34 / 2.27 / 2.25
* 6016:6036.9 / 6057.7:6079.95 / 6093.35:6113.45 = -1.23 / 2.14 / 2.32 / 2.26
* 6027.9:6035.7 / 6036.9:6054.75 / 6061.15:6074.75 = 0.26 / 2.27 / 2.28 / 2.37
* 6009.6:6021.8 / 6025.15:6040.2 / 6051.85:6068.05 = -0.01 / 2.2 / 2.25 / 2.33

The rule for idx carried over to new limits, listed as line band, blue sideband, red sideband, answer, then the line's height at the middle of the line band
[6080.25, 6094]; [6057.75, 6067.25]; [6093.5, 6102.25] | -0.38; 2.25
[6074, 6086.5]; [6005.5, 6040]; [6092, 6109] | -0.12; 2.24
